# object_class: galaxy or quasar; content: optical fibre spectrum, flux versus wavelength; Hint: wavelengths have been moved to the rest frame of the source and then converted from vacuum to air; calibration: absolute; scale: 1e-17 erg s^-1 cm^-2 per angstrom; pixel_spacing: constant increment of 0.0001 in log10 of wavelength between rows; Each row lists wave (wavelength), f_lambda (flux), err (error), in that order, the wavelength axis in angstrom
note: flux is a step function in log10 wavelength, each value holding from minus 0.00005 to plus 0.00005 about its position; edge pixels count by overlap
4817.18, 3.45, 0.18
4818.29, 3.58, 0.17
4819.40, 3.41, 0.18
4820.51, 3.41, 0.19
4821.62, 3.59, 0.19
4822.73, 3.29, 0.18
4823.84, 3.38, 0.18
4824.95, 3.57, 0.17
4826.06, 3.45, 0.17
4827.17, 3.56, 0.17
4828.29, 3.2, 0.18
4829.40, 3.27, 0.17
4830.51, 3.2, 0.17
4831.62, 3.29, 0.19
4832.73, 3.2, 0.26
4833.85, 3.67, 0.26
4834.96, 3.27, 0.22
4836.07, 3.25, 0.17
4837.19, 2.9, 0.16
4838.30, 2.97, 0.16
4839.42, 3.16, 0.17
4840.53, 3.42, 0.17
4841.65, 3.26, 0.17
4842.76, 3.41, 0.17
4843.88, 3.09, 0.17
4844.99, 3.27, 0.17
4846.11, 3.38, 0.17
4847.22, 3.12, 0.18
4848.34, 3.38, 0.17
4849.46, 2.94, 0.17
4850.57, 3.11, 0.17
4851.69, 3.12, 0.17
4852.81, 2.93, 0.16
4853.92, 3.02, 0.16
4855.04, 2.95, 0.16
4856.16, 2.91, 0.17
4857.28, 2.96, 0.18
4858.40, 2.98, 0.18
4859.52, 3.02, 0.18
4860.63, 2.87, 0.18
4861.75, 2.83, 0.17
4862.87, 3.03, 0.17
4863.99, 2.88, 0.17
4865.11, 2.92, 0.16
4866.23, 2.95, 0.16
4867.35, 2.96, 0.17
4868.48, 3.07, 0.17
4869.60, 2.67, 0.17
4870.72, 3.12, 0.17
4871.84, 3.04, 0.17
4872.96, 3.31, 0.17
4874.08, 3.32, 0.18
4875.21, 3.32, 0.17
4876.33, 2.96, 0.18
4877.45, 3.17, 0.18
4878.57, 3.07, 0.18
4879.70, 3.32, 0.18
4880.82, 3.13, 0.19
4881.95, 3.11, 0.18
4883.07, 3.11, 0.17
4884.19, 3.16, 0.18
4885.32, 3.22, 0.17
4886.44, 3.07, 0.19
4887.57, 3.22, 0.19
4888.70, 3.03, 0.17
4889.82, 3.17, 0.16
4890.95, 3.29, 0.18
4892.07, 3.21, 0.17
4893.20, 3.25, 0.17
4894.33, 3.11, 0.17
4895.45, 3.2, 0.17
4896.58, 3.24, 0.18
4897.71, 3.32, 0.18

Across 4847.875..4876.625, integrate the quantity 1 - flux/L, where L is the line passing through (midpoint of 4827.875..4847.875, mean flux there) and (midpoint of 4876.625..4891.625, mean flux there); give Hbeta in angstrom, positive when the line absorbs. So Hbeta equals 1.6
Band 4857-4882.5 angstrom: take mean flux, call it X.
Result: 3.04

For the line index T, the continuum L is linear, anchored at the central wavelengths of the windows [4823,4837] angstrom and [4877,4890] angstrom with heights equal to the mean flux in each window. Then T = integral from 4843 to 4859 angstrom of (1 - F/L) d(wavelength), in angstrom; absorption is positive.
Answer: 0.9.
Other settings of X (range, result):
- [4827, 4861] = 3.16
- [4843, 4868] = 3.03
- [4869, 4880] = 3.13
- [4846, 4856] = 3.09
